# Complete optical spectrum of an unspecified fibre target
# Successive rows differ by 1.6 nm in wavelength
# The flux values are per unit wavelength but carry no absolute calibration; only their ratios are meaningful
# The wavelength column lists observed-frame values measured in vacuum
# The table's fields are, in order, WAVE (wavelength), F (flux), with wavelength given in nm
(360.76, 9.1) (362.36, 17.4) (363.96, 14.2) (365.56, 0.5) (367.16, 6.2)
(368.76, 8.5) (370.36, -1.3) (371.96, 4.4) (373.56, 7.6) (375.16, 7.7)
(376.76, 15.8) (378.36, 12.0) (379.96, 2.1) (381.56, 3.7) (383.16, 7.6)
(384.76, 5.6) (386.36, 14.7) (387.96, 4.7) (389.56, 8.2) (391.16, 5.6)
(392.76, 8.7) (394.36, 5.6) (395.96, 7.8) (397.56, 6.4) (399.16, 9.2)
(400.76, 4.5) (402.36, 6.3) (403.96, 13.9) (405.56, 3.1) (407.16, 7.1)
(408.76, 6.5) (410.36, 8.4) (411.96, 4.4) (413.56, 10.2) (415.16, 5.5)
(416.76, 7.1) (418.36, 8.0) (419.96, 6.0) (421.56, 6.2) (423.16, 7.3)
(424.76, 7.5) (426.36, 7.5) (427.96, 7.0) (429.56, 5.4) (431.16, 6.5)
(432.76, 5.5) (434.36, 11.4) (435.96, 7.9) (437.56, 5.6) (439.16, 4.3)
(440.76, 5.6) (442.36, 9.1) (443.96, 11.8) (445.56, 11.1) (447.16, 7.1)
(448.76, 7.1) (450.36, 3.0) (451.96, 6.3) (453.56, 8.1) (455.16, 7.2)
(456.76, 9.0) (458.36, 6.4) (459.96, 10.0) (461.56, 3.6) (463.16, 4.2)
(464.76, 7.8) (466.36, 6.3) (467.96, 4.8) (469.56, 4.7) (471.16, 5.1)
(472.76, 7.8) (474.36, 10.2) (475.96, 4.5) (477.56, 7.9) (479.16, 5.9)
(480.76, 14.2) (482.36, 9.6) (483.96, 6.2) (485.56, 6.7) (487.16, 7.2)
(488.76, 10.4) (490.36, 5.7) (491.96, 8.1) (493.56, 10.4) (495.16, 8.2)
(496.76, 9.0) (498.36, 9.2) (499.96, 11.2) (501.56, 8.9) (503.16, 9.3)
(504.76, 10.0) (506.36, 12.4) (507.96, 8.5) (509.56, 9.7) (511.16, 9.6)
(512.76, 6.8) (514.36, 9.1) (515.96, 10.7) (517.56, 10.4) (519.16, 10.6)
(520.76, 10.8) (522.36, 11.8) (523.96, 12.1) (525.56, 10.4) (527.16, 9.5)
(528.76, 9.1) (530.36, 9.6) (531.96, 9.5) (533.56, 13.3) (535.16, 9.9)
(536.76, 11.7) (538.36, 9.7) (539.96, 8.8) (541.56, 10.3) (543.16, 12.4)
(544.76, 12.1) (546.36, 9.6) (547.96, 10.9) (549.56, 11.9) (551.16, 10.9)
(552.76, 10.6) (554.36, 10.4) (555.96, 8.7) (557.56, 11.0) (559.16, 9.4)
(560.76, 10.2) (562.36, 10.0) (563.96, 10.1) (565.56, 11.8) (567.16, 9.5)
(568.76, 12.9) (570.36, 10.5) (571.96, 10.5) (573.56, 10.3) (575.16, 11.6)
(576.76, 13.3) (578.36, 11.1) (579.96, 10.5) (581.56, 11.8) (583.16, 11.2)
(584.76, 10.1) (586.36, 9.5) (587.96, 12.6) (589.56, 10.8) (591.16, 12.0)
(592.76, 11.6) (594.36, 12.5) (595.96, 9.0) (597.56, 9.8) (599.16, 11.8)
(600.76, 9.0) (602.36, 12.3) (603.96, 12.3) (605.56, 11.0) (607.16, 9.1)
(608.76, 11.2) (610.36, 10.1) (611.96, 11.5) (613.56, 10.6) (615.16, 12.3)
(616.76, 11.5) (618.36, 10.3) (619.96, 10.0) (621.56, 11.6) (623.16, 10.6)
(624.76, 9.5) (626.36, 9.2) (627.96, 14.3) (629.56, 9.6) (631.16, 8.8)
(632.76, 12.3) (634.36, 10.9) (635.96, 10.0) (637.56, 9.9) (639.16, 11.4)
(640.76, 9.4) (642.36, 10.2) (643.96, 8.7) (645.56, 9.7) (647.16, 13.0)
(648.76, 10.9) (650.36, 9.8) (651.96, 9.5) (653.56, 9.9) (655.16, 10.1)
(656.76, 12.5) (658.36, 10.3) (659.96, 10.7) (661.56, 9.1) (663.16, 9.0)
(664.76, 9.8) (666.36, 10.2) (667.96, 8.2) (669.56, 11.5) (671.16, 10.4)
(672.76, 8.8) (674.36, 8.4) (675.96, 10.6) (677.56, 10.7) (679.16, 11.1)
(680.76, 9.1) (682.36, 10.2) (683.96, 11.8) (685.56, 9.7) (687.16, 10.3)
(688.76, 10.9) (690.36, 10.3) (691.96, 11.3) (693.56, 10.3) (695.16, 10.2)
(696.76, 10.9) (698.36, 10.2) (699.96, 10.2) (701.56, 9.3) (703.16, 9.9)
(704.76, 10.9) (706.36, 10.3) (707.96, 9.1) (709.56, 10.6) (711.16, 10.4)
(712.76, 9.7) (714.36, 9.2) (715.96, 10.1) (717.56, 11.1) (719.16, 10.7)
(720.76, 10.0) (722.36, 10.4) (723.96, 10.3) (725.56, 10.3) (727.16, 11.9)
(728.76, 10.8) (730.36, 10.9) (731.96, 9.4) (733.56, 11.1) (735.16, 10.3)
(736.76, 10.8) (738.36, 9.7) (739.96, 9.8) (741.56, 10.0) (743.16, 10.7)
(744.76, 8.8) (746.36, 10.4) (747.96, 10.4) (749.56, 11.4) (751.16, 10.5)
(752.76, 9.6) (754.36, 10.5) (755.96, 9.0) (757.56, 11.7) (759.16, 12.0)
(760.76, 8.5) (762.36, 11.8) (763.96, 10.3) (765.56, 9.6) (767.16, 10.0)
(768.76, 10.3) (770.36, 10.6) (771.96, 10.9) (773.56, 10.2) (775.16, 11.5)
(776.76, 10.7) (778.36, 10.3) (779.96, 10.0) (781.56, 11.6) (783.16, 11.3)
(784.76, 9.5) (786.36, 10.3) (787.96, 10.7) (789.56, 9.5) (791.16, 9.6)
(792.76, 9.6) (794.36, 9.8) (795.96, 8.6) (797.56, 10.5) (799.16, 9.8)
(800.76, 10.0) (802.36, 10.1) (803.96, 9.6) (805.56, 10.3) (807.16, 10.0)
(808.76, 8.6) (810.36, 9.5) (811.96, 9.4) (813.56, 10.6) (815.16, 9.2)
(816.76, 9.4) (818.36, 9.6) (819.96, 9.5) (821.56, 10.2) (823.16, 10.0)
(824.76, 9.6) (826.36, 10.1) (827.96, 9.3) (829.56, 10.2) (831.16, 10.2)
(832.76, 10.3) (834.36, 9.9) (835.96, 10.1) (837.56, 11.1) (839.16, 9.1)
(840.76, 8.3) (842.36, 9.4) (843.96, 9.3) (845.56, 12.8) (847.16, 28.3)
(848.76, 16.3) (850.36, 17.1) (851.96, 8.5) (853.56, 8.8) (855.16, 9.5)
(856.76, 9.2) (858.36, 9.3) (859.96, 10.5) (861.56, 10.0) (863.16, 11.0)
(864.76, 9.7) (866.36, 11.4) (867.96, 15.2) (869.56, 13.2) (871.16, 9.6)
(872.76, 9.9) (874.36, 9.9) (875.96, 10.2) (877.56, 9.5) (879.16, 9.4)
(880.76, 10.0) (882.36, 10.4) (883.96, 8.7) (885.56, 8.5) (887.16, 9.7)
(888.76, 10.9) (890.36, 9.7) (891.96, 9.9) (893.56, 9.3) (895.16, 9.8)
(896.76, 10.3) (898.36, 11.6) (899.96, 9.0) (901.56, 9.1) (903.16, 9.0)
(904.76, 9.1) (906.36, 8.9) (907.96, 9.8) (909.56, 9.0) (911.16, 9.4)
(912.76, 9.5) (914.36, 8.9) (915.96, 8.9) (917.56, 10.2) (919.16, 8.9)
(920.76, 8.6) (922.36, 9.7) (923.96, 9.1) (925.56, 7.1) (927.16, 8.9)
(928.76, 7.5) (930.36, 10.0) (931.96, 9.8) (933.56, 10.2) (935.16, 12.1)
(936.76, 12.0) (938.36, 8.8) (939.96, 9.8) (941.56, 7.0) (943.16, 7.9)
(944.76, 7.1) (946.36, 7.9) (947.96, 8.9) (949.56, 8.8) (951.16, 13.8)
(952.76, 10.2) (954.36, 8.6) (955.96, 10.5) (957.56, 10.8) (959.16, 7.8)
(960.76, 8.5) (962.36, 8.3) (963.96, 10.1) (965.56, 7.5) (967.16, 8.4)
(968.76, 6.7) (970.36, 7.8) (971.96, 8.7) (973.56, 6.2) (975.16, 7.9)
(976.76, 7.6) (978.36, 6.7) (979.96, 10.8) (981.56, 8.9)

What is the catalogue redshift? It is 0.29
